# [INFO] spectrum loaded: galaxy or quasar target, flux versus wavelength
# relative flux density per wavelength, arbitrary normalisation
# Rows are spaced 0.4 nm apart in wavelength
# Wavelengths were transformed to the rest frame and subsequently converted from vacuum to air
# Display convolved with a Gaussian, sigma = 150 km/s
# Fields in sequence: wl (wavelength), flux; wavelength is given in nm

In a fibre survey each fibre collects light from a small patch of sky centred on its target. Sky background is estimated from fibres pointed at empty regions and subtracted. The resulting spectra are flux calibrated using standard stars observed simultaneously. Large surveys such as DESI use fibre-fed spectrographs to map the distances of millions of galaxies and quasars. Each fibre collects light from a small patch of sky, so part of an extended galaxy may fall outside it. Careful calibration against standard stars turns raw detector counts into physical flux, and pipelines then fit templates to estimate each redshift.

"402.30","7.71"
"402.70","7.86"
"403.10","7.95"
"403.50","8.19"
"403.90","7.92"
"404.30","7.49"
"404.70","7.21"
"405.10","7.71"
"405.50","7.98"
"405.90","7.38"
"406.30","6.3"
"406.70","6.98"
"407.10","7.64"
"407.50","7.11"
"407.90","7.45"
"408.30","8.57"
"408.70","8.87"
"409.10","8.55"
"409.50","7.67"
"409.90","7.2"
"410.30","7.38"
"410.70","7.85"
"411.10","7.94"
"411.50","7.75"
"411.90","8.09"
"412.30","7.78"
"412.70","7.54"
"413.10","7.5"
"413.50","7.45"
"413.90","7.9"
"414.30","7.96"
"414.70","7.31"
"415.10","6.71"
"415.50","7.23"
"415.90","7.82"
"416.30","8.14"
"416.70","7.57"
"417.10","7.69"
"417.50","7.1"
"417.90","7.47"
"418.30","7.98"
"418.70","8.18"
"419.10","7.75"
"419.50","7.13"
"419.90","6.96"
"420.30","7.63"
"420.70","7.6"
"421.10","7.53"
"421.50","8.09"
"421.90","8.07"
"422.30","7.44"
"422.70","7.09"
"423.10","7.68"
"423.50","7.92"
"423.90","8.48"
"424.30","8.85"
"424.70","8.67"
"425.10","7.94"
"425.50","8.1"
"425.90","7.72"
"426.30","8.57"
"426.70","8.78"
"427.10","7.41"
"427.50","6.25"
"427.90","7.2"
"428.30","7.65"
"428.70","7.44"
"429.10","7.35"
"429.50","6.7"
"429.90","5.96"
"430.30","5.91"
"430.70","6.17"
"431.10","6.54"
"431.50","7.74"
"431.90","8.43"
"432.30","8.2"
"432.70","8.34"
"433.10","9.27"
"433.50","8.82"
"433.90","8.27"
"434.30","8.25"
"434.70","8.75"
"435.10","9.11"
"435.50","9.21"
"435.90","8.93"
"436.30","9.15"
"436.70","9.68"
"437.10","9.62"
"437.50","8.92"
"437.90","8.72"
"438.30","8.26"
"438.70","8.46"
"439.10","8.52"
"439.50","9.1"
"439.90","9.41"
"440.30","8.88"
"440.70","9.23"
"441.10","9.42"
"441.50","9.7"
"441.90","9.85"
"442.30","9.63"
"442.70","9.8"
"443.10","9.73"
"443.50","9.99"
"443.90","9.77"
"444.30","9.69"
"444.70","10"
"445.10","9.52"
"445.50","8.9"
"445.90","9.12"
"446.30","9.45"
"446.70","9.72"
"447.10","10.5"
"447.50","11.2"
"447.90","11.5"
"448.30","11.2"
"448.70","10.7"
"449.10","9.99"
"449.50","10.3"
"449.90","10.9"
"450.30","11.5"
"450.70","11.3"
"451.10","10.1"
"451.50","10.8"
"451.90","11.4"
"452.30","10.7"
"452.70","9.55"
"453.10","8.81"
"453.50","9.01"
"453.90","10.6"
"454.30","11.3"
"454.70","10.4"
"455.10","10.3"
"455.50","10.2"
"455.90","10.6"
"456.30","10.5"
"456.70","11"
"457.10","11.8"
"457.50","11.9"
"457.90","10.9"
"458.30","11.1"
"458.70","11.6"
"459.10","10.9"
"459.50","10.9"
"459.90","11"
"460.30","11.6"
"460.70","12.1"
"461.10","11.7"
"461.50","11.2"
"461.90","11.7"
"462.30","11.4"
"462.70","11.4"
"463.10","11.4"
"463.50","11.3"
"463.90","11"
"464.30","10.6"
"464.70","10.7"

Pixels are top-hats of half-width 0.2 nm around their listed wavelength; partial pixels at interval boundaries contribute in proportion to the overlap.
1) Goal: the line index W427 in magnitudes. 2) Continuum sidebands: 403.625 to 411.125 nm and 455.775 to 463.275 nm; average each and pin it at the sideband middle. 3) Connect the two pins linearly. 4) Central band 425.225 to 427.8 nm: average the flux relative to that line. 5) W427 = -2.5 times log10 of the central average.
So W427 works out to 0.155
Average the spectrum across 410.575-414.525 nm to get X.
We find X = 7.77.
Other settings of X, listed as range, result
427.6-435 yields 7.61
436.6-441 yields 8.98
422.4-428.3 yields 7.89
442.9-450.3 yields 10.2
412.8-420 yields 7.56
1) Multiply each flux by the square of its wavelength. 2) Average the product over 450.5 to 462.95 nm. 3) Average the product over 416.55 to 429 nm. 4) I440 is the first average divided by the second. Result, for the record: 1.64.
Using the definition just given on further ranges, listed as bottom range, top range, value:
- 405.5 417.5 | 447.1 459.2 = 1.71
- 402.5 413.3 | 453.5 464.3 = 1.82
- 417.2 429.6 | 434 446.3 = 1.30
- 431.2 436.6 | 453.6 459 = 1.40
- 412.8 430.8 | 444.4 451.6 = 1.55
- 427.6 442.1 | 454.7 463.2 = 1.49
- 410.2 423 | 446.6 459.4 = 1.66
